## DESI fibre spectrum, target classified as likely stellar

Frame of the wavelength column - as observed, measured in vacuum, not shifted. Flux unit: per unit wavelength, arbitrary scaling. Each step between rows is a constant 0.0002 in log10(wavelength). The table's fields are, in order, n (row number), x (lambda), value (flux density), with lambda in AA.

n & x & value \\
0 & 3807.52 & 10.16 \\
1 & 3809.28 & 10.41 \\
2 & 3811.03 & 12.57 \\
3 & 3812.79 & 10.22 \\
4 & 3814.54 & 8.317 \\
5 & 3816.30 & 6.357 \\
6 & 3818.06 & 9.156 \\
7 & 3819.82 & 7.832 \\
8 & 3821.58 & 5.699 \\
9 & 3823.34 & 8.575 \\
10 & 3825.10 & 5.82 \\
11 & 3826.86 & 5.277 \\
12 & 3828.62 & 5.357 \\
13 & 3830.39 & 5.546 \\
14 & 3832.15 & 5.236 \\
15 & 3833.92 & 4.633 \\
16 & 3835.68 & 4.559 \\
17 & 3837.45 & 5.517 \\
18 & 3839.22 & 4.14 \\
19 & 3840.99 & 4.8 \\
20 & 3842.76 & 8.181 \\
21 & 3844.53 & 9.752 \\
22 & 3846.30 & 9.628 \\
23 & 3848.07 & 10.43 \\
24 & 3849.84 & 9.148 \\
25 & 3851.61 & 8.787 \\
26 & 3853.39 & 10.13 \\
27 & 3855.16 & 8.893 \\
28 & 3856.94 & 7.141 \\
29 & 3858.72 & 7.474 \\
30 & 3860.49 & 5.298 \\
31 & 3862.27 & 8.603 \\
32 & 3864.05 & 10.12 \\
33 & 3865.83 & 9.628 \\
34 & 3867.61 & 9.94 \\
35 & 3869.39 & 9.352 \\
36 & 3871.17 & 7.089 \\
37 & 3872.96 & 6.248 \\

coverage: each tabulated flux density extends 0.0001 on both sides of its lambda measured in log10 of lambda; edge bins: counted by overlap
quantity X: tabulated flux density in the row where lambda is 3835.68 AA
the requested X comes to 4.559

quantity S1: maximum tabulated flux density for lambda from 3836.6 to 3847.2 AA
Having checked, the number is 9.752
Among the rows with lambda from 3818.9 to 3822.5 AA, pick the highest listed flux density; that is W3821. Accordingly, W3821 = 7.832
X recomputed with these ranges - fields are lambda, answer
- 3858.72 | 7.474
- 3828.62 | 5.357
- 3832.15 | 5.236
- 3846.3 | 9.628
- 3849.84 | 9.148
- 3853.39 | 10.13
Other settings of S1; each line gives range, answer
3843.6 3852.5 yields 10.43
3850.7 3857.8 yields 10.13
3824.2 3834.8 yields 5.82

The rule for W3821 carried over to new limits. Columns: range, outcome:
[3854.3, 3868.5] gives 10.12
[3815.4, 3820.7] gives 9.156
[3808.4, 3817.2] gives 12.57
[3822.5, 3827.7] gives 8.575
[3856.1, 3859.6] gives 7.474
